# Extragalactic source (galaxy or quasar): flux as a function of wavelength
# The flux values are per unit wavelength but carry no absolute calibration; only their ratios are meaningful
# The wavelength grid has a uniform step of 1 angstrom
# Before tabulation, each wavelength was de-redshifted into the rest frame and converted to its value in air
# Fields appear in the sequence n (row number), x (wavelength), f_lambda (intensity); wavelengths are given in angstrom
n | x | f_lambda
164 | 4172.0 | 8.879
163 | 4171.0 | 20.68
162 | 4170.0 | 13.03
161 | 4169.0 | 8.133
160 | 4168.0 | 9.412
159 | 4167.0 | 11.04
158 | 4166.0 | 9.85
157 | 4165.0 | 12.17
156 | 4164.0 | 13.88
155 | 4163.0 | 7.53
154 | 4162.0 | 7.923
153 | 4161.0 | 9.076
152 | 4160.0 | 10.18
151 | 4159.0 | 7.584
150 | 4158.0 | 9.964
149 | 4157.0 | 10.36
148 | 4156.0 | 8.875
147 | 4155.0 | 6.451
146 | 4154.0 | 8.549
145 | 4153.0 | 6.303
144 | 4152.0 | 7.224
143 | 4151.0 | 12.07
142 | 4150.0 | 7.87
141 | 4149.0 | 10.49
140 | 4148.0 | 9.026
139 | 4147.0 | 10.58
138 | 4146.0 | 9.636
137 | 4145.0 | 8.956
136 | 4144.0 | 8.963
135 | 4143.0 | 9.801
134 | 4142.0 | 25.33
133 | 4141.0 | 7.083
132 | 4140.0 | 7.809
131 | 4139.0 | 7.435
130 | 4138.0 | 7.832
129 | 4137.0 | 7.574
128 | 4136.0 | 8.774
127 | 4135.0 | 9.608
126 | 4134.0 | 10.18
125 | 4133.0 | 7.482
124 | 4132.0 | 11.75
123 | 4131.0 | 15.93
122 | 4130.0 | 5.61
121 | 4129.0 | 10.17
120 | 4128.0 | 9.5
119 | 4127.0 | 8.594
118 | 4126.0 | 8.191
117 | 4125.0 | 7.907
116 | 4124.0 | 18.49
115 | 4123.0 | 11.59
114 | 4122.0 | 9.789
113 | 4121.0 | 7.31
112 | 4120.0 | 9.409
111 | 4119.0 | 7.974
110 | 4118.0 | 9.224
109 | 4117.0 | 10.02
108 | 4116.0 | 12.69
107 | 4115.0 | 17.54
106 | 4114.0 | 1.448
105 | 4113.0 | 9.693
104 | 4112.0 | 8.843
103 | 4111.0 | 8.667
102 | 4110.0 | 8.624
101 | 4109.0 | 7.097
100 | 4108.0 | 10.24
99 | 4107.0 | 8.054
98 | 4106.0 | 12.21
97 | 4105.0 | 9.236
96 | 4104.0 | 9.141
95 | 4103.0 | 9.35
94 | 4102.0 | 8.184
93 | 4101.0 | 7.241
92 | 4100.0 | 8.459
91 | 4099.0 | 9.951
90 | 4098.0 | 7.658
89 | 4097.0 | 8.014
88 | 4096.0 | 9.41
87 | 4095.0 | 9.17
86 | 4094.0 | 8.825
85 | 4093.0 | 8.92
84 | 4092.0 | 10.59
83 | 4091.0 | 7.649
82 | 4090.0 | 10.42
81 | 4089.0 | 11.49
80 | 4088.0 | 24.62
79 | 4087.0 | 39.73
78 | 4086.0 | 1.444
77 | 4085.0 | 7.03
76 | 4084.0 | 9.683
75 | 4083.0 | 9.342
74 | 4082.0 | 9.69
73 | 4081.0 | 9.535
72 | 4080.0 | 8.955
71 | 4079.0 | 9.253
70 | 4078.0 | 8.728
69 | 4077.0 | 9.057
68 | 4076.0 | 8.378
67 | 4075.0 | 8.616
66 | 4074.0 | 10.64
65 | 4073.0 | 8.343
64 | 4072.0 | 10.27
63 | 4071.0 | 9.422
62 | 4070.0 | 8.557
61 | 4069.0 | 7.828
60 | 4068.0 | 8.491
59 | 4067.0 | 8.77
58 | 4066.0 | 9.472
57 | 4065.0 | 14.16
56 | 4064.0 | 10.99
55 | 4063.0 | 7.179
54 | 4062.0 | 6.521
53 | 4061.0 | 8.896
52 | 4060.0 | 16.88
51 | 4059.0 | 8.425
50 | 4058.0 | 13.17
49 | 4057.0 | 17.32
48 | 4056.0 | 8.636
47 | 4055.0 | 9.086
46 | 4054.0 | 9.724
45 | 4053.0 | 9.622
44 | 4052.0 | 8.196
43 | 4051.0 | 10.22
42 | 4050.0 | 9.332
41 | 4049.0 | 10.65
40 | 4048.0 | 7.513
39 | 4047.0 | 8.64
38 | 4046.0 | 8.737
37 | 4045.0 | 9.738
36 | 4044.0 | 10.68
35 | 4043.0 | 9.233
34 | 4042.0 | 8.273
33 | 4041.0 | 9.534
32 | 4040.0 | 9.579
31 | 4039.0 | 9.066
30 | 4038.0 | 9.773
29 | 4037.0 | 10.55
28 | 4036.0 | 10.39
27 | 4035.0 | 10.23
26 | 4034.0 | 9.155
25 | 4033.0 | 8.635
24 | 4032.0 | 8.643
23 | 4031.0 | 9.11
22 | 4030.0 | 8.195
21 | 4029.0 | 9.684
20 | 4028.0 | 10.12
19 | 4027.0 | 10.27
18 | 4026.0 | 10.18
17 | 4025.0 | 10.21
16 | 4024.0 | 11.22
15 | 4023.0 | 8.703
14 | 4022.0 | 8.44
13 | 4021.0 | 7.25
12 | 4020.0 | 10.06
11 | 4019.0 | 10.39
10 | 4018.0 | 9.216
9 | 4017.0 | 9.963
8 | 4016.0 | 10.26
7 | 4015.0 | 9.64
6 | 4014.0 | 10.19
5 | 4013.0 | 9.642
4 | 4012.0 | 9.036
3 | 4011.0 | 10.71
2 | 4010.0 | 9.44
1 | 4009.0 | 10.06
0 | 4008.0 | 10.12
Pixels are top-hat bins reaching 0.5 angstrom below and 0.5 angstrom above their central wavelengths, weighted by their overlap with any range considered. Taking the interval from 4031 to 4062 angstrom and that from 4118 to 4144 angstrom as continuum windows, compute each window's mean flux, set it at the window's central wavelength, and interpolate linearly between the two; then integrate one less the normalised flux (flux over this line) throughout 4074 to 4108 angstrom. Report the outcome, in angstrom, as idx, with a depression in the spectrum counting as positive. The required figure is -1.0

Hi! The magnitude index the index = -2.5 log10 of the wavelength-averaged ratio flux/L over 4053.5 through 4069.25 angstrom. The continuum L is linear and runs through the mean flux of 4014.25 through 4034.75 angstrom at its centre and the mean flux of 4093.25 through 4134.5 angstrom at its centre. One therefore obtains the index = -0.10 mag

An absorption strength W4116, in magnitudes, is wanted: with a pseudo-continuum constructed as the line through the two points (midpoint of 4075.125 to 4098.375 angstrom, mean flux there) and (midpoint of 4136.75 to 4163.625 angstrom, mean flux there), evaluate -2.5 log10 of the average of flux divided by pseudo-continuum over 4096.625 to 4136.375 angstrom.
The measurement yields 0.06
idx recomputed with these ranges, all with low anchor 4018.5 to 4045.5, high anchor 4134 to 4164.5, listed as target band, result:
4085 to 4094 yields -3.95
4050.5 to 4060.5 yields -1.70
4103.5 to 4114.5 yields 1.15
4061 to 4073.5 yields 0.46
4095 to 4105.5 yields 0.87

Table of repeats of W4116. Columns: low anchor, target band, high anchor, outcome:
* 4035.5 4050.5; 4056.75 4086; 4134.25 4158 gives -0.01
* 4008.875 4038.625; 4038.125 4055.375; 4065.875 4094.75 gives 0.08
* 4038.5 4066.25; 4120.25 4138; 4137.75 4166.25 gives -0.01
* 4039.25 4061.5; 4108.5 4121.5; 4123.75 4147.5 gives 0.11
